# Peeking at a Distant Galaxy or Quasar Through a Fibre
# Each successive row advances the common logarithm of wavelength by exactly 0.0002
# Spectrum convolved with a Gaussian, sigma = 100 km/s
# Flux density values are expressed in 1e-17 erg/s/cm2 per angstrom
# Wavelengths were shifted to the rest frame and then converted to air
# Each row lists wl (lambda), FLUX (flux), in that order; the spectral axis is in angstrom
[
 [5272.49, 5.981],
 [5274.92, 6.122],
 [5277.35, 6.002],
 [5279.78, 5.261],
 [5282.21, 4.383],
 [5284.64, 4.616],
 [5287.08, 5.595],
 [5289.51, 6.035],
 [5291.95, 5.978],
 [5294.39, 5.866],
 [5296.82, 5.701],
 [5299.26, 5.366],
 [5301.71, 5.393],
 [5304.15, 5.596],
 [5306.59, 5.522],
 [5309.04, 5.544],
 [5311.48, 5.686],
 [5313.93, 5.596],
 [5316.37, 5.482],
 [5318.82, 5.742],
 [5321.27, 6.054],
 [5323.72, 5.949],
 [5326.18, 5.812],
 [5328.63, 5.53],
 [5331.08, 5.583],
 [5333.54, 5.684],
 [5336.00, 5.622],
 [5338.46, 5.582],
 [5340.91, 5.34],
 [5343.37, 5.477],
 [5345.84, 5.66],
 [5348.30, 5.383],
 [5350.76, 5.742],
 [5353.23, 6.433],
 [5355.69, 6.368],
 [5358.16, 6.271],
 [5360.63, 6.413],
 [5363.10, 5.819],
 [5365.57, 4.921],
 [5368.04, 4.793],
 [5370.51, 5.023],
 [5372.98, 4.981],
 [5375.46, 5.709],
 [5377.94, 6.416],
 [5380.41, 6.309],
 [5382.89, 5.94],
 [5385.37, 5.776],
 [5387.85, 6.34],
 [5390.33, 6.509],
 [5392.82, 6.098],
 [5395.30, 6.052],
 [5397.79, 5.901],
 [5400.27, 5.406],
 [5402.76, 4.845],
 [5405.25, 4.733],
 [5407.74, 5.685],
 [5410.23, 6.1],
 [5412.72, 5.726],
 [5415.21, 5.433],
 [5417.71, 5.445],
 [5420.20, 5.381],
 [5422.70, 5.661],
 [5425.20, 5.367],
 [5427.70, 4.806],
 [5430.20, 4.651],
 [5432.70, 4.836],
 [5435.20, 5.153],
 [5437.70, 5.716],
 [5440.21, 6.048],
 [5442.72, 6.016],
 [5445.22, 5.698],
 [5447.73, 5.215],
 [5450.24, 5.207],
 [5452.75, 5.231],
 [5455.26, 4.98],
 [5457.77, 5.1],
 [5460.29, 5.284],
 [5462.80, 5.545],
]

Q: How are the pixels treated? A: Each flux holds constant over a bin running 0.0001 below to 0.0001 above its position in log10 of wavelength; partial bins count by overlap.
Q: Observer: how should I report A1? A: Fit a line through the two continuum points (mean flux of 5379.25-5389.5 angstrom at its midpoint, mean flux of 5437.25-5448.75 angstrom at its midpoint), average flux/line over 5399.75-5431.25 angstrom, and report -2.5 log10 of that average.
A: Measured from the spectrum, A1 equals 0.11 mag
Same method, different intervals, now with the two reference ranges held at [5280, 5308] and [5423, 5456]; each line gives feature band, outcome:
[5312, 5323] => -0.06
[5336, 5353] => -0.04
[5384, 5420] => -0.07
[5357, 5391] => -0.08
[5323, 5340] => -0.05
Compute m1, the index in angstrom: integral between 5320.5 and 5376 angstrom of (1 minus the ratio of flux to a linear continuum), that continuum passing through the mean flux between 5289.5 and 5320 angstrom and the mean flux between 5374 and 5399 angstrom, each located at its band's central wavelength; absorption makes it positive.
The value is 2.1 angstrom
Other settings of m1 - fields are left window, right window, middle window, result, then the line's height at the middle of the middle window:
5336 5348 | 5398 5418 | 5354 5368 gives -1.0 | 5.5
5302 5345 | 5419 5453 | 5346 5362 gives -1.5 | 5.56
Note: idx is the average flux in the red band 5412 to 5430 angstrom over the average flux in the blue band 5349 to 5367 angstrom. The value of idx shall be 0.90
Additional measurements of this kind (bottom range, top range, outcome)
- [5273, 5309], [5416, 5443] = 0.97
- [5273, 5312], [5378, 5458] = 1.00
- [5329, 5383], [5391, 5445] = 0.96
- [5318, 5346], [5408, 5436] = 0.94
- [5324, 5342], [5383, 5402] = 1.06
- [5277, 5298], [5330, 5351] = 1.01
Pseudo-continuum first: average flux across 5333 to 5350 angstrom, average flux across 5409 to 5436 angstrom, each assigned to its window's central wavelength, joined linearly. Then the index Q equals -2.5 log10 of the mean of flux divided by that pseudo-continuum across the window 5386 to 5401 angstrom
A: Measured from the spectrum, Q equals -0.13 mag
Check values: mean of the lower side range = 5.54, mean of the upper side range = 5.33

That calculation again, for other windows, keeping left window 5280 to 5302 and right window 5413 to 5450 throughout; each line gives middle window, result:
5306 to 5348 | -0.04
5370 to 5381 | -0.06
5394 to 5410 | -0.02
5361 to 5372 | 0.03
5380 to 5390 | -0.13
